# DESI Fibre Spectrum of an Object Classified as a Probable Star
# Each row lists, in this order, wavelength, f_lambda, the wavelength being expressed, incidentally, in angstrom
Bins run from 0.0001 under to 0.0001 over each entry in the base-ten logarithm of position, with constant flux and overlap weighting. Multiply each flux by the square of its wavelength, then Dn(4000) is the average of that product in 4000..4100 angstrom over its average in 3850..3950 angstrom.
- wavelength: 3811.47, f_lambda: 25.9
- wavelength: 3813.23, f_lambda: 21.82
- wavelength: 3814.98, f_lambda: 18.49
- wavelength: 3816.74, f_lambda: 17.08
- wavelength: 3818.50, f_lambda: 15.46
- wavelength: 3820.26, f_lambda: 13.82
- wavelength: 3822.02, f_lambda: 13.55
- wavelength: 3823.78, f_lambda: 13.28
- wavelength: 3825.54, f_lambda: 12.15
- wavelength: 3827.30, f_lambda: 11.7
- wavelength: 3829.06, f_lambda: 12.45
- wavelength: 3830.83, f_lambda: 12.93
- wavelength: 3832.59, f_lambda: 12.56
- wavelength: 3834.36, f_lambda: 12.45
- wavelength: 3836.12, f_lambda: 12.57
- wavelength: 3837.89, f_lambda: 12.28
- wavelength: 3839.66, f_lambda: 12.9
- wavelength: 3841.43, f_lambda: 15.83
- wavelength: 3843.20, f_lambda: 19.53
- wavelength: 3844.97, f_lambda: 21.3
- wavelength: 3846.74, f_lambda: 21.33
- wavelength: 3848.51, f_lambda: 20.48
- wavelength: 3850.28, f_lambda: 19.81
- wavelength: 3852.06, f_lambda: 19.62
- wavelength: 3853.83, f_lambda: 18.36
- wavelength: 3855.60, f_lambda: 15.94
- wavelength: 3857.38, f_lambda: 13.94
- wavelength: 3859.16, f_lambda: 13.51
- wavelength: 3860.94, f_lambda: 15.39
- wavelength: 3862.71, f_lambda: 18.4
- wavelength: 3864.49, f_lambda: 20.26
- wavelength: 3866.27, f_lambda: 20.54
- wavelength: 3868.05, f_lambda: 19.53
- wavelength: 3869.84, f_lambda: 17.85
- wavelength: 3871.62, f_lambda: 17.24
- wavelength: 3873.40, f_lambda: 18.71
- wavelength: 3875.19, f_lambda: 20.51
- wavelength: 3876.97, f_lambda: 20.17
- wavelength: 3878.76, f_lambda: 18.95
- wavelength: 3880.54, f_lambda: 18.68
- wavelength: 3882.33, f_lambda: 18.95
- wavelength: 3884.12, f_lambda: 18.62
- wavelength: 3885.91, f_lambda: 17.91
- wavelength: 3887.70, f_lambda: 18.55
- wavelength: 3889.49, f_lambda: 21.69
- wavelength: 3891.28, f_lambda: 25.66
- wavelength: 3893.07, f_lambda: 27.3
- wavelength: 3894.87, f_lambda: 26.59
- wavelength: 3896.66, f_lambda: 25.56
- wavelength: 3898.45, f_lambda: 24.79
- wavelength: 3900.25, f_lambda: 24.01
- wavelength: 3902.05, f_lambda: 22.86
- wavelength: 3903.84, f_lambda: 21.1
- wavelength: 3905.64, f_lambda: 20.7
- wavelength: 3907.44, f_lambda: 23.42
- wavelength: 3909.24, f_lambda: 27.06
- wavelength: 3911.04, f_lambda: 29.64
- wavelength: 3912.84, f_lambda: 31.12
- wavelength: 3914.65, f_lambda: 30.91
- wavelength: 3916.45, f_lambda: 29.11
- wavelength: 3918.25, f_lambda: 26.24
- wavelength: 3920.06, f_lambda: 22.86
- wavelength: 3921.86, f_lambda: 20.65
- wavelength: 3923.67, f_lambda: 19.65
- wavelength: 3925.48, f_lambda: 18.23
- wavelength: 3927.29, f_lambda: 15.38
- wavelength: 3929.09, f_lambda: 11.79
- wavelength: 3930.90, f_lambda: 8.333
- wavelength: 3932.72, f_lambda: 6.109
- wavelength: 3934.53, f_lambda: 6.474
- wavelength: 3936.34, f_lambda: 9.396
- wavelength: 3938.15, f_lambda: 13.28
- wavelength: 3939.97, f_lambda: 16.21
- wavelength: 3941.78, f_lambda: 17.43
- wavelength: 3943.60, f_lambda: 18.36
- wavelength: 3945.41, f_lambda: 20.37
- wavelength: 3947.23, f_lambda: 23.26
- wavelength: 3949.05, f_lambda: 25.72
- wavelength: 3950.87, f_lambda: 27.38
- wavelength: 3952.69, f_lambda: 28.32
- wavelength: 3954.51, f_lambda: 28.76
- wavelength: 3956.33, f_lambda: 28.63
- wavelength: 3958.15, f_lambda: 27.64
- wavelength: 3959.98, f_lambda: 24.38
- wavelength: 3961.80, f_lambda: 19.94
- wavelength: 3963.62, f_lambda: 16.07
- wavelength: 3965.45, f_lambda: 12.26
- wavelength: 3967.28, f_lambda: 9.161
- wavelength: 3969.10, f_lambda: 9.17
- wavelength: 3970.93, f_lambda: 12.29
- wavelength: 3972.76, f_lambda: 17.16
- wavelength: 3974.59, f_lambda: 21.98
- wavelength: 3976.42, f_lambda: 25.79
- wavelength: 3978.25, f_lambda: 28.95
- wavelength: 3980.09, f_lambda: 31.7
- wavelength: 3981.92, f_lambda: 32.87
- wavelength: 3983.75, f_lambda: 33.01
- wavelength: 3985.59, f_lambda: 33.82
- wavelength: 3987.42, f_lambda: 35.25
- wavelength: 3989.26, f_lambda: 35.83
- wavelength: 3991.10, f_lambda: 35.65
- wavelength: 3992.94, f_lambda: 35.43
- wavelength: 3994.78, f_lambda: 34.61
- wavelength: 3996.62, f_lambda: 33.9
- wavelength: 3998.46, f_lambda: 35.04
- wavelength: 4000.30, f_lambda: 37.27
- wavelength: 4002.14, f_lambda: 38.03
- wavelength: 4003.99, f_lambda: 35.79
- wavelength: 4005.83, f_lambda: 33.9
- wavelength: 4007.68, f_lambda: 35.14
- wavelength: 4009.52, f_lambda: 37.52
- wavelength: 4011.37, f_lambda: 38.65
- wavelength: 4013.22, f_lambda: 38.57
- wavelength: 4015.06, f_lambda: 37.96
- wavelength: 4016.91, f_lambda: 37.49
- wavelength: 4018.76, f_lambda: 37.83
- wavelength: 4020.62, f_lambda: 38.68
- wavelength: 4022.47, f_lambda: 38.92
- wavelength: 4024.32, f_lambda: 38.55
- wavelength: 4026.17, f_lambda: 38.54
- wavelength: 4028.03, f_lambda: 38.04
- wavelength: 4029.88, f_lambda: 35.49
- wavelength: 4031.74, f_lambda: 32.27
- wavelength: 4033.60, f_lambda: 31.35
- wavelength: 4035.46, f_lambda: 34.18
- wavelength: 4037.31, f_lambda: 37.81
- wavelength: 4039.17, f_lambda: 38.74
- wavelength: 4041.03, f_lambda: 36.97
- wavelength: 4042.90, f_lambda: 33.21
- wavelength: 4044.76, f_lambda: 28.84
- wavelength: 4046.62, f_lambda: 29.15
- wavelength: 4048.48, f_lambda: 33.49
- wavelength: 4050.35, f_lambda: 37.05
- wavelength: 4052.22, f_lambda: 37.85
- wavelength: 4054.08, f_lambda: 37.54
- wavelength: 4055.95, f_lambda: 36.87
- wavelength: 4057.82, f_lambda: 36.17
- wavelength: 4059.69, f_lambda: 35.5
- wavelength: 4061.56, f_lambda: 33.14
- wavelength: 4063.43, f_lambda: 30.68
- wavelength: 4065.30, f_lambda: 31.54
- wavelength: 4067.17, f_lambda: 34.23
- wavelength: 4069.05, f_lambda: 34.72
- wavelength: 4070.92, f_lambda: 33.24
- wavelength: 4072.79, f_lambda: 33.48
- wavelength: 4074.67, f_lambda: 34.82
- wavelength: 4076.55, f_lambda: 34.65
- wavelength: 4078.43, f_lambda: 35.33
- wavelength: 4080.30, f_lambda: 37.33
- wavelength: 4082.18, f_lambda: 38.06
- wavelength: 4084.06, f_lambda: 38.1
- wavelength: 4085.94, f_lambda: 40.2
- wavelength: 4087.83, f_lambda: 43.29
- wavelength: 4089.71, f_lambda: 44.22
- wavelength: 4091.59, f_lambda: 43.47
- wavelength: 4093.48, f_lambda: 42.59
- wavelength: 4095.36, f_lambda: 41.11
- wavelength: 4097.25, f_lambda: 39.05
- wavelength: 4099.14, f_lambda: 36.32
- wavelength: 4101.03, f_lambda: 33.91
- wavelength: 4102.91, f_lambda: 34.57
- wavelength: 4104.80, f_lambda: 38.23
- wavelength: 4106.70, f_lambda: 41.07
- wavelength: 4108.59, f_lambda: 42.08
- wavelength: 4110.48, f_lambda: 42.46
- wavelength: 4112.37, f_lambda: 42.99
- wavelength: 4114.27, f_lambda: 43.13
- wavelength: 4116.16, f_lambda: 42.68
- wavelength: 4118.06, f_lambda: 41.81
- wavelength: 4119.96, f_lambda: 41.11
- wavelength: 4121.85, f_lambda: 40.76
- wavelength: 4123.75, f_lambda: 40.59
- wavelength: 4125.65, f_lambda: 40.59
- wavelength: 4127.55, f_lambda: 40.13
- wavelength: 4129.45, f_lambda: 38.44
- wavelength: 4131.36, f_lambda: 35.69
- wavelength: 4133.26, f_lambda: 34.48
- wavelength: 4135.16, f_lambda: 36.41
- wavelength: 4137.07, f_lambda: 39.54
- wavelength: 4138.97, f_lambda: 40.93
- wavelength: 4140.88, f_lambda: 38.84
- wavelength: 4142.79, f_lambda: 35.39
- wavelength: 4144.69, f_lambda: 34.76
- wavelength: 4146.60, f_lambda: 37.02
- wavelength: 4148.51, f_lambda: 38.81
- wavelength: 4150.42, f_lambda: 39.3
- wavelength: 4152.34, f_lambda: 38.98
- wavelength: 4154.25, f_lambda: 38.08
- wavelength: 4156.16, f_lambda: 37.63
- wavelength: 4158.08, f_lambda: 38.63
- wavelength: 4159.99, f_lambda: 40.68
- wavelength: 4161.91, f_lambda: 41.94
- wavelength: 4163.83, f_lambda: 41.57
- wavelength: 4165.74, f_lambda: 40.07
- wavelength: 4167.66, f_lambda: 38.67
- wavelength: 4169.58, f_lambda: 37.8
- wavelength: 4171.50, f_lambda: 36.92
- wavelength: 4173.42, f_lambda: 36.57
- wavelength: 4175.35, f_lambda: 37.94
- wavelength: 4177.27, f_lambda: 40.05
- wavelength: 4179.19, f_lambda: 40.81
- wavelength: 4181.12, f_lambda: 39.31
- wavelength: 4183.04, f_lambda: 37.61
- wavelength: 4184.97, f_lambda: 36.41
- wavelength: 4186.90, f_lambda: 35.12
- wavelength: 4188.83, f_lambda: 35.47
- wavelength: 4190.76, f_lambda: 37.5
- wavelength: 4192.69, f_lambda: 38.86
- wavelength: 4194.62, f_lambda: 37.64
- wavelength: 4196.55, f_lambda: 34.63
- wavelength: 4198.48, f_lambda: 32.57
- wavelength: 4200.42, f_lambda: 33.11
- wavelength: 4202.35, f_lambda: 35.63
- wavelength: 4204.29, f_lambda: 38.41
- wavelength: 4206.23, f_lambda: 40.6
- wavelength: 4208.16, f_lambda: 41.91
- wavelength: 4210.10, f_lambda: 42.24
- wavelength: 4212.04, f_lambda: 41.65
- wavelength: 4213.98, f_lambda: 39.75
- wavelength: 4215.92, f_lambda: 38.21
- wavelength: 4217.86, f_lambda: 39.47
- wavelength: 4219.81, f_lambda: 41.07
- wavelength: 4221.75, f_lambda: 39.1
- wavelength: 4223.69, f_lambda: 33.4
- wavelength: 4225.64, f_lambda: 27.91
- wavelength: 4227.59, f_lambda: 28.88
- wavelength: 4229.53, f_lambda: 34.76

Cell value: 2.0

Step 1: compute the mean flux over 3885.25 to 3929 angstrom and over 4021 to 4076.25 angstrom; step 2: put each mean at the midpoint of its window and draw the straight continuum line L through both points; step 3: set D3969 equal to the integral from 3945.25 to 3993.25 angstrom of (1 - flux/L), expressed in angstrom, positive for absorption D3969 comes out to 5.9 angstrom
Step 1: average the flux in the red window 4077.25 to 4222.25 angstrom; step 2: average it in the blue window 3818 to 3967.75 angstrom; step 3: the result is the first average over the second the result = 2.03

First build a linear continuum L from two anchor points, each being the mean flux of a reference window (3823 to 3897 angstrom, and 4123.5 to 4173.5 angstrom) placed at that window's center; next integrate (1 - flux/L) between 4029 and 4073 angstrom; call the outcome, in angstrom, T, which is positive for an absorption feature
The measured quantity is -4.0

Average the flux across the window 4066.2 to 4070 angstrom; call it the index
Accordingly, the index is 34.4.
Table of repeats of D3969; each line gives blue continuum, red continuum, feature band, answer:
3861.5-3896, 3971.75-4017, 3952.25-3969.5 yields 5.24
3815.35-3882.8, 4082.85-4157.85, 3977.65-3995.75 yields -3.60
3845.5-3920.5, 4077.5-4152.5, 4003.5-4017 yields -2.40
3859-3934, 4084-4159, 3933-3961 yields 4.99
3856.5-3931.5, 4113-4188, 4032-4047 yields -1.32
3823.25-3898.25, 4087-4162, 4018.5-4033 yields -2.62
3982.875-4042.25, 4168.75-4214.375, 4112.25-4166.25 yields -2.77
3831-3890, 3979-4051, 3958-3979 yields 8.24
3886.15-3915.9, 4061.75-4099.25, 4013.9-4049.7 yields -1.92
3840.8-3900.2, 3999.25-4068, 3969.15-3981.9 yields 3.15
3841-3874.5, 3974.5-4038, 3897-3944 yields 9.61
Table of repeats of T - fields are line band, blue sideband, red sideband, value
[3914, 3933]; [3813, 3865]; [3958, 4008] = 2.9 angstrom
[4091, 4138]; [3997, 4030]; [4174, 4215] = -2.5 angstrom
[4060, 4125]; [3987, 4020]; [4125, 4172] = -1.2 angstrom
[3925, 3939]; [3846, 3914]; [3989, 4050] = 8.2 angstrom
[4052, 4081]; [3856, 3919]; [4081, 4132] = 1.7 angstrom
